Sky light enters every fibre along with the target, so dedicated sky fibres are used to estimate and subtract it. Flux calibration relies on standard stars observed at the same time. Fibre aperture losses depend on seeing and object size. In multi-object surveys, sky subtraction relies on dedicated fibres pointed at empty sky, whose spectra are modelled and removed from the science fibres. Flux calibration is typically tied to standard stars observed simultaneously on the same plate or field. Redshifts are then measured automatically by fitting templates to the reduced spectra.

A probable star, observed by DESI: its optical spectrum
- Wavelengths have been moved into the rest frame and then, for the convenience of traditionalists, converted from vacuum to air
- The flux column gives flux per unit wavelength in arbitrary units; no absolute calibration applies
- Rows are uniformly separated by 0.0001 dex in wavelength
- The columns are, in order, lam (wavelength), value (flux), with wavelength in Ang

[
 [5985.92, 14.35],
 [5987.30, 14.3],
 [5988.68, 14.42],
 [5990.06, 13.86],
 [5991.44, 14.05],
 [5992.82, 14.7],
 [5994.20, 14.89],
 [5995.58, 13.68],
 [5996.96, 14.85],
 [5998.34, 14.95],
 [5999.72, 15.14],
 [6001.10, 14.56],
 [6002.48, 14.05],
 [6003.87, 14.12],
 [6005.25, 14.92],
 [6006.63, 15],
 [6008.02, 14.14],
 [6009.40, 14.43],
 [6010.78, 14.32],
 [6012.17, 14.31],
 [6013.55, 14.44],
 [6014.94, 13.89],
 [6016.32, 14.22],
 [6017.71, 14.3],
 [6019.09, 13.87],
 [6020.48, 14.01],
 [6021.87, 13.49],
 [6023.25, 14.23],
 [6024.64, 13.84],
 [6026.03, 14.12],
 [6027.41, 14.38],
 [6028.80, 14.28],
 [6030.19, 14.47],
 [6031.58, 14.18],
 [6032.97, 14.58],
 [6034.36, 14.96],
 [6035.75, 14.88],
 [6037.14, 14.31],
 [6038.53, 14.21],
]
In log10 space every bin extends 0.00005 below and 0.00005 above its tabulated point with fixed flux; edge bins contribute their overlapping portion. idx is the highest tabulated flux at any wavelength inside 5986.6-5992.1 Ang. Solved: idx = 14.42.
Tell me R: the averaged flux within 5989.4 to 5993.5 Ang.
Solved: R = 14.2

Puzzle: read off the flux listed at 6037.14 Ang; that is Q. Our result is 14.31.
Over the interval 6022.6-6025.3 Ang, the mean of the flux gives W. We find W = 14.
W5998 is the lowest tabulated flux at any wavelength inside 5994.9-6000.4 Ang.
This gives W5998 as 13.68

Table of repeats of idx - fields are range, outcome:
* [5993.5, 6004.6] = 15.14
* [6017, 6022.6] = 14.3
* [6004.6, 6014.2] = 15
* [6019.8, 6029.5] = 14.38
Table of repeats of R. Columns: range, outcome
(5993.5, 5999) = 14.6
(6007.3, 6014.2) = 14.3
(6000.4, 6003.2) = 14.3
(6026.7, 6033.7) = 14.4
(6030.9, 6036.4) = 14.6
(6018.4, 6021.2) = 13.9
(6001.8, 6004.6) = 14.1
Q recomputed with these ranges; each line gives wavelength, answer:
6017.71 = 14.3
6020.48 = 14.01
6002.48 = 14.05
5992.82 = 14.7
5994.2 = 14.89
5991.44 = 14.05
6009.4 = 14.43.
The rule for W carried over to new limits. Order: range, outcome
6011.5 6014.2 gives 14.4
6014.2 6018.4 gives 14.1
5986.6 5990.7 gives 14.2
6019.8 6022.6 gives 13.8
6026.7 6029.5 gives 14.3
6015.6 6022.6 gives 14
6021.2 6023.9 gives 13.9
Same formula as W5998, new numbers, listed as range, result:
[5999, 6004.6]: 14.05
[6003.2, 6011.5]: 14.12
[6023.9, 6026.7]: 13.84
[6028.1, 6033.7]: 14.18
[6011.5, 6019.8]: 13.87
